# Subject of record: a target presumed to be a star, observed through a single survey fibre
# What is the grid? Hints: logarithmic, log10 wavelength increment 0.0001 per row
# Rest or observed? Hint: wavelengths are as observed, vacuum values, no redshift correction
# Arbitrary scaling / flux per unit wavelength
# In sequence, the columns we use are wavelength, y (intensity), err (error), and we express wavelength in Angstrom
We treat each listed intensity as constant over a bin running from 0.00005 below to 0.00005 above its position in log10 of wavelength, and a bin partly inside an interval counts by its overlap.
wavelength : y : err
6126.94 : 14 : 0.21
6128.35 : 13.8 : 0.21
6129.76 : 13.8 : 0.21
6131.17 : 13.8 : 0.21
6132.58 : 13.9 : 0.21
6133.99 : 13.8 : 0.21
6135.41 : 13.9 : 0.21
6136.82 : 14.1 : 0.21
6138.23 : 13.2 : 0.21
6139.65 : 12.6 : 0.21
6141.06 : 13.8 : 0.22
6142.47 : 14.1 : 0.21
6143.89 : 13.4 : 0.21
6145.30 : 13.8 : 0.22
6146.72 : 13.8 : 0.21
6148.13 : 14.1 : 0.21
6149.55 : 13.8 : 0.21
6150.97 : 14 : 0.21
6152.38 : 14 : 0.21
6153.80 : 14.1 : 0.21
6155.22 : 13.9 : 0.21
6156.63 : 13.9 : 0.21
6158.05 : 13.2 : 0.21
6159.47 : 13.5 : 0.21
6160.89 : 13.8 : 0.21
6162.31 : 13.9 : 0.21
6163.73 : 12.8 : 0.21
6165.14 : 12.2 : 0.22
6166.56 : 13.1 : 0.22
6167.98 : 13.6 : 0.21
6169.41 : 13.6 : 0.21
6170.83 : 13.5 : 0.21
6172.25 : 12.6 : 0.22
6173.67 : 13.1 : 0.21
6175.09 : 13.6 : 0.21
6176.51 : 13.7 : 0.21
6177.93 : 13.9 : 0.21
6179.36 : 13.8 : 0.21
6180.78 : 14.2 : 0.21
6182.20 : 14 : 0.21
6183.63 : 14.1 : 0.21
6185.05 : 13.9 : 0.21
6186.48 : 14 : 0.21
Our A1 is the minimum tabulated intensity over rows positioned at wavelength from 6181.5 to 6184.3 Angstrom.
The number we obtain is 14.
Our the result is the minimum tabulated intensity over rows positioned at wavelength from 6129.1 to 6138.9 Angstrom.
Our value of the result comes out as 13.2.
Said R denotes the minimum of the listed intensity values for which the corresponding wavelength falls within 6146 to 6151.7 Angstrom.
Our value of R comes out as 13.8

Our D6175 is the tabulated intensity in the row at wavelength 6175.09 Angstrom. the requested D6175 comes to 13.6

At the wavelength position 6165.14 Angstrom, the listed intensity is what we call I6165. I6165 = 12.2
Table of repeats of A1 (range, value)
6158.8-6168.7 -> 12.2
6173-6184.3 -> 13.1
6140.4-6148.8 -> 13.4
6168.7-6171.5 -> 13.5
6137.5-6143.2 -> 12.6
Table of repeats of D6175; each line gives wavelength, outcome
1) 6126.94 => 14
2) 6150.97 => 14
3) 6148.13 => 14.1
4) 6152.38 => 14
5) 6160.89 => 13.8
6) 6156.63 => 13.9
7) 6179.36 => 13.8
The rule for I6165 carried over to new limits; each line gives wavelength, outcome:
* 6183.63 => 14.1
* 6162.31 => 13.9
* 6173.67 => 13.1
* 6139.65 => 12.6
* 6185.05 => 13.9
